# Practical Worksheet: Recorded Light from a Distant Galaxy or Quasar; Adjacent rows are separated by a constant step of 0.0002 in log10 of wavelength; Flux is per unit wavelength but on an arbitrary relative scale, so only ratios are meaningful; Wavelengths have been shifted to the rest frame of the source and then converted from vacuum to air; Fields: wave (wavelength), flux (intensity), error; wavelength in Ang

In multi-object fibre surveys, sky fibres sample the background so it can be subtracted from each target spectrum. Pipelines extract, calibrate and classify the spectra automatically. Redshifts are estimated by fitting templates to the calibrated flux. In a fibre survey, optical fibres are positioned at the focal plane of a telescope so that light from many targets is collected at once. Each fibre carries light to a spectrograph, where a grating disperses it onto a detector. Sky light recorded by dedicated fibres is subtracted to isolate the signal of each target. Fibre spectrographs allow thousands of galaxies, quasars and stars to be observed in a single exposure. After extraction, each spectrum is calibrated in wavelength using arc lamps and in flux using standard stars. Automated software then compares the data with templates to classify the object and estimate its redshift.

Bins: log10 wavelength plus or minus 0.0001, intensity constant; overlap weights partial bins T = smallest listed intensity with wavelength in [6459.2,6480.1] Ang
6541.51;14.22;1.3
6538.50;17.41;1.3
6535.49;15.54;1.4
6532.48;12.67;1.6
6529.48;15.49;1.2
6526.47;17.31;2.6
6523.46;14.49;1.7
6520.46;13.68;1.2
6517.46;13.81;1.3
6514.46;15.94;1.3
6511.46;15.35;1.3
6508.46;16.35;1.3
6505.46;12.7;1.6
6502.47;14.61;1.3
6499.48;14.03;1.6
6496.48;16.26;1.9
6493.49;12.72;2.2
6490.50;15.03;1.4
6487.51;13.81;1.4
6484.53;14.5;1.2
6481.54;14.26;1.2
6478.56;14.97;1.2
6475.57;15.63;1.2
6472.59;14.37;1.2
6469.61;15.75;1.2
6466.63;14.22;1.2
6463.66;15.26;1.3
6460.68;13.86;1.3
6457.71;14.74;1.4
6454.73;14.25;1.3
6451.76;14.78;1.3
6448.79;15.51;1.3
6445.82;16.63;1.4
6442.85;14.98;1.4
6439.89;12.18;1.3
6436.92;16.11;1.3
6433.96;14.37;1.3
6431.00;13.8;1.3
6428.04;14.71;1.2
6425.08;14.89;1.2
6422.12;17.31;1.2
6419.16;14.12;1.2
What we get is 13.86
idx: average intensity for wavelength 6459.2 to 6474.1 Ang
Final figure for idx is 14.7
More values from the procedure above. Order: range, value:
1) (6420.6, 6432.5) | 15.2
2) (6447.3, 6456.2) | 14.9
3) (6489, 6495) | 13.9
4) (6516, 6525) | 14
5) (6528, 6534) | 14.1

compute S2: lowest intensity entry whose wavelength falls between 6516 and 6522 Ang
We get 13.68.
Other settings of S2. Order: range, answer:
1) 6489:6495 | 12.72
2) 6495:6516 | 12.7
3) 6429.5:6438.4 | 13.8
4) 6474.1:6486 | 14.26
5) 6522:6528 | 14.49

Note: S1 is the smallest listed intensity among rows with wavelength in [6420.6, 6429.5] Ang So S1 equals 14.71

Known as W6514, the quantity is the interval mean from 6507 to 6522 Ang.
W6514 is 15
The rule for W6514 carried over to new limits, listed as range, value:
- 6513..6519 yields 14.9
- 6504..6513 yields 14.8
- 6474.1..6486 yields 14.8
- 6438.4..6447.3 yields 14.6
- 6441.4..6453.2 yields 15.5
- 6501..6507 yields 13.7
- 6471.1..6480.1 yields 15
